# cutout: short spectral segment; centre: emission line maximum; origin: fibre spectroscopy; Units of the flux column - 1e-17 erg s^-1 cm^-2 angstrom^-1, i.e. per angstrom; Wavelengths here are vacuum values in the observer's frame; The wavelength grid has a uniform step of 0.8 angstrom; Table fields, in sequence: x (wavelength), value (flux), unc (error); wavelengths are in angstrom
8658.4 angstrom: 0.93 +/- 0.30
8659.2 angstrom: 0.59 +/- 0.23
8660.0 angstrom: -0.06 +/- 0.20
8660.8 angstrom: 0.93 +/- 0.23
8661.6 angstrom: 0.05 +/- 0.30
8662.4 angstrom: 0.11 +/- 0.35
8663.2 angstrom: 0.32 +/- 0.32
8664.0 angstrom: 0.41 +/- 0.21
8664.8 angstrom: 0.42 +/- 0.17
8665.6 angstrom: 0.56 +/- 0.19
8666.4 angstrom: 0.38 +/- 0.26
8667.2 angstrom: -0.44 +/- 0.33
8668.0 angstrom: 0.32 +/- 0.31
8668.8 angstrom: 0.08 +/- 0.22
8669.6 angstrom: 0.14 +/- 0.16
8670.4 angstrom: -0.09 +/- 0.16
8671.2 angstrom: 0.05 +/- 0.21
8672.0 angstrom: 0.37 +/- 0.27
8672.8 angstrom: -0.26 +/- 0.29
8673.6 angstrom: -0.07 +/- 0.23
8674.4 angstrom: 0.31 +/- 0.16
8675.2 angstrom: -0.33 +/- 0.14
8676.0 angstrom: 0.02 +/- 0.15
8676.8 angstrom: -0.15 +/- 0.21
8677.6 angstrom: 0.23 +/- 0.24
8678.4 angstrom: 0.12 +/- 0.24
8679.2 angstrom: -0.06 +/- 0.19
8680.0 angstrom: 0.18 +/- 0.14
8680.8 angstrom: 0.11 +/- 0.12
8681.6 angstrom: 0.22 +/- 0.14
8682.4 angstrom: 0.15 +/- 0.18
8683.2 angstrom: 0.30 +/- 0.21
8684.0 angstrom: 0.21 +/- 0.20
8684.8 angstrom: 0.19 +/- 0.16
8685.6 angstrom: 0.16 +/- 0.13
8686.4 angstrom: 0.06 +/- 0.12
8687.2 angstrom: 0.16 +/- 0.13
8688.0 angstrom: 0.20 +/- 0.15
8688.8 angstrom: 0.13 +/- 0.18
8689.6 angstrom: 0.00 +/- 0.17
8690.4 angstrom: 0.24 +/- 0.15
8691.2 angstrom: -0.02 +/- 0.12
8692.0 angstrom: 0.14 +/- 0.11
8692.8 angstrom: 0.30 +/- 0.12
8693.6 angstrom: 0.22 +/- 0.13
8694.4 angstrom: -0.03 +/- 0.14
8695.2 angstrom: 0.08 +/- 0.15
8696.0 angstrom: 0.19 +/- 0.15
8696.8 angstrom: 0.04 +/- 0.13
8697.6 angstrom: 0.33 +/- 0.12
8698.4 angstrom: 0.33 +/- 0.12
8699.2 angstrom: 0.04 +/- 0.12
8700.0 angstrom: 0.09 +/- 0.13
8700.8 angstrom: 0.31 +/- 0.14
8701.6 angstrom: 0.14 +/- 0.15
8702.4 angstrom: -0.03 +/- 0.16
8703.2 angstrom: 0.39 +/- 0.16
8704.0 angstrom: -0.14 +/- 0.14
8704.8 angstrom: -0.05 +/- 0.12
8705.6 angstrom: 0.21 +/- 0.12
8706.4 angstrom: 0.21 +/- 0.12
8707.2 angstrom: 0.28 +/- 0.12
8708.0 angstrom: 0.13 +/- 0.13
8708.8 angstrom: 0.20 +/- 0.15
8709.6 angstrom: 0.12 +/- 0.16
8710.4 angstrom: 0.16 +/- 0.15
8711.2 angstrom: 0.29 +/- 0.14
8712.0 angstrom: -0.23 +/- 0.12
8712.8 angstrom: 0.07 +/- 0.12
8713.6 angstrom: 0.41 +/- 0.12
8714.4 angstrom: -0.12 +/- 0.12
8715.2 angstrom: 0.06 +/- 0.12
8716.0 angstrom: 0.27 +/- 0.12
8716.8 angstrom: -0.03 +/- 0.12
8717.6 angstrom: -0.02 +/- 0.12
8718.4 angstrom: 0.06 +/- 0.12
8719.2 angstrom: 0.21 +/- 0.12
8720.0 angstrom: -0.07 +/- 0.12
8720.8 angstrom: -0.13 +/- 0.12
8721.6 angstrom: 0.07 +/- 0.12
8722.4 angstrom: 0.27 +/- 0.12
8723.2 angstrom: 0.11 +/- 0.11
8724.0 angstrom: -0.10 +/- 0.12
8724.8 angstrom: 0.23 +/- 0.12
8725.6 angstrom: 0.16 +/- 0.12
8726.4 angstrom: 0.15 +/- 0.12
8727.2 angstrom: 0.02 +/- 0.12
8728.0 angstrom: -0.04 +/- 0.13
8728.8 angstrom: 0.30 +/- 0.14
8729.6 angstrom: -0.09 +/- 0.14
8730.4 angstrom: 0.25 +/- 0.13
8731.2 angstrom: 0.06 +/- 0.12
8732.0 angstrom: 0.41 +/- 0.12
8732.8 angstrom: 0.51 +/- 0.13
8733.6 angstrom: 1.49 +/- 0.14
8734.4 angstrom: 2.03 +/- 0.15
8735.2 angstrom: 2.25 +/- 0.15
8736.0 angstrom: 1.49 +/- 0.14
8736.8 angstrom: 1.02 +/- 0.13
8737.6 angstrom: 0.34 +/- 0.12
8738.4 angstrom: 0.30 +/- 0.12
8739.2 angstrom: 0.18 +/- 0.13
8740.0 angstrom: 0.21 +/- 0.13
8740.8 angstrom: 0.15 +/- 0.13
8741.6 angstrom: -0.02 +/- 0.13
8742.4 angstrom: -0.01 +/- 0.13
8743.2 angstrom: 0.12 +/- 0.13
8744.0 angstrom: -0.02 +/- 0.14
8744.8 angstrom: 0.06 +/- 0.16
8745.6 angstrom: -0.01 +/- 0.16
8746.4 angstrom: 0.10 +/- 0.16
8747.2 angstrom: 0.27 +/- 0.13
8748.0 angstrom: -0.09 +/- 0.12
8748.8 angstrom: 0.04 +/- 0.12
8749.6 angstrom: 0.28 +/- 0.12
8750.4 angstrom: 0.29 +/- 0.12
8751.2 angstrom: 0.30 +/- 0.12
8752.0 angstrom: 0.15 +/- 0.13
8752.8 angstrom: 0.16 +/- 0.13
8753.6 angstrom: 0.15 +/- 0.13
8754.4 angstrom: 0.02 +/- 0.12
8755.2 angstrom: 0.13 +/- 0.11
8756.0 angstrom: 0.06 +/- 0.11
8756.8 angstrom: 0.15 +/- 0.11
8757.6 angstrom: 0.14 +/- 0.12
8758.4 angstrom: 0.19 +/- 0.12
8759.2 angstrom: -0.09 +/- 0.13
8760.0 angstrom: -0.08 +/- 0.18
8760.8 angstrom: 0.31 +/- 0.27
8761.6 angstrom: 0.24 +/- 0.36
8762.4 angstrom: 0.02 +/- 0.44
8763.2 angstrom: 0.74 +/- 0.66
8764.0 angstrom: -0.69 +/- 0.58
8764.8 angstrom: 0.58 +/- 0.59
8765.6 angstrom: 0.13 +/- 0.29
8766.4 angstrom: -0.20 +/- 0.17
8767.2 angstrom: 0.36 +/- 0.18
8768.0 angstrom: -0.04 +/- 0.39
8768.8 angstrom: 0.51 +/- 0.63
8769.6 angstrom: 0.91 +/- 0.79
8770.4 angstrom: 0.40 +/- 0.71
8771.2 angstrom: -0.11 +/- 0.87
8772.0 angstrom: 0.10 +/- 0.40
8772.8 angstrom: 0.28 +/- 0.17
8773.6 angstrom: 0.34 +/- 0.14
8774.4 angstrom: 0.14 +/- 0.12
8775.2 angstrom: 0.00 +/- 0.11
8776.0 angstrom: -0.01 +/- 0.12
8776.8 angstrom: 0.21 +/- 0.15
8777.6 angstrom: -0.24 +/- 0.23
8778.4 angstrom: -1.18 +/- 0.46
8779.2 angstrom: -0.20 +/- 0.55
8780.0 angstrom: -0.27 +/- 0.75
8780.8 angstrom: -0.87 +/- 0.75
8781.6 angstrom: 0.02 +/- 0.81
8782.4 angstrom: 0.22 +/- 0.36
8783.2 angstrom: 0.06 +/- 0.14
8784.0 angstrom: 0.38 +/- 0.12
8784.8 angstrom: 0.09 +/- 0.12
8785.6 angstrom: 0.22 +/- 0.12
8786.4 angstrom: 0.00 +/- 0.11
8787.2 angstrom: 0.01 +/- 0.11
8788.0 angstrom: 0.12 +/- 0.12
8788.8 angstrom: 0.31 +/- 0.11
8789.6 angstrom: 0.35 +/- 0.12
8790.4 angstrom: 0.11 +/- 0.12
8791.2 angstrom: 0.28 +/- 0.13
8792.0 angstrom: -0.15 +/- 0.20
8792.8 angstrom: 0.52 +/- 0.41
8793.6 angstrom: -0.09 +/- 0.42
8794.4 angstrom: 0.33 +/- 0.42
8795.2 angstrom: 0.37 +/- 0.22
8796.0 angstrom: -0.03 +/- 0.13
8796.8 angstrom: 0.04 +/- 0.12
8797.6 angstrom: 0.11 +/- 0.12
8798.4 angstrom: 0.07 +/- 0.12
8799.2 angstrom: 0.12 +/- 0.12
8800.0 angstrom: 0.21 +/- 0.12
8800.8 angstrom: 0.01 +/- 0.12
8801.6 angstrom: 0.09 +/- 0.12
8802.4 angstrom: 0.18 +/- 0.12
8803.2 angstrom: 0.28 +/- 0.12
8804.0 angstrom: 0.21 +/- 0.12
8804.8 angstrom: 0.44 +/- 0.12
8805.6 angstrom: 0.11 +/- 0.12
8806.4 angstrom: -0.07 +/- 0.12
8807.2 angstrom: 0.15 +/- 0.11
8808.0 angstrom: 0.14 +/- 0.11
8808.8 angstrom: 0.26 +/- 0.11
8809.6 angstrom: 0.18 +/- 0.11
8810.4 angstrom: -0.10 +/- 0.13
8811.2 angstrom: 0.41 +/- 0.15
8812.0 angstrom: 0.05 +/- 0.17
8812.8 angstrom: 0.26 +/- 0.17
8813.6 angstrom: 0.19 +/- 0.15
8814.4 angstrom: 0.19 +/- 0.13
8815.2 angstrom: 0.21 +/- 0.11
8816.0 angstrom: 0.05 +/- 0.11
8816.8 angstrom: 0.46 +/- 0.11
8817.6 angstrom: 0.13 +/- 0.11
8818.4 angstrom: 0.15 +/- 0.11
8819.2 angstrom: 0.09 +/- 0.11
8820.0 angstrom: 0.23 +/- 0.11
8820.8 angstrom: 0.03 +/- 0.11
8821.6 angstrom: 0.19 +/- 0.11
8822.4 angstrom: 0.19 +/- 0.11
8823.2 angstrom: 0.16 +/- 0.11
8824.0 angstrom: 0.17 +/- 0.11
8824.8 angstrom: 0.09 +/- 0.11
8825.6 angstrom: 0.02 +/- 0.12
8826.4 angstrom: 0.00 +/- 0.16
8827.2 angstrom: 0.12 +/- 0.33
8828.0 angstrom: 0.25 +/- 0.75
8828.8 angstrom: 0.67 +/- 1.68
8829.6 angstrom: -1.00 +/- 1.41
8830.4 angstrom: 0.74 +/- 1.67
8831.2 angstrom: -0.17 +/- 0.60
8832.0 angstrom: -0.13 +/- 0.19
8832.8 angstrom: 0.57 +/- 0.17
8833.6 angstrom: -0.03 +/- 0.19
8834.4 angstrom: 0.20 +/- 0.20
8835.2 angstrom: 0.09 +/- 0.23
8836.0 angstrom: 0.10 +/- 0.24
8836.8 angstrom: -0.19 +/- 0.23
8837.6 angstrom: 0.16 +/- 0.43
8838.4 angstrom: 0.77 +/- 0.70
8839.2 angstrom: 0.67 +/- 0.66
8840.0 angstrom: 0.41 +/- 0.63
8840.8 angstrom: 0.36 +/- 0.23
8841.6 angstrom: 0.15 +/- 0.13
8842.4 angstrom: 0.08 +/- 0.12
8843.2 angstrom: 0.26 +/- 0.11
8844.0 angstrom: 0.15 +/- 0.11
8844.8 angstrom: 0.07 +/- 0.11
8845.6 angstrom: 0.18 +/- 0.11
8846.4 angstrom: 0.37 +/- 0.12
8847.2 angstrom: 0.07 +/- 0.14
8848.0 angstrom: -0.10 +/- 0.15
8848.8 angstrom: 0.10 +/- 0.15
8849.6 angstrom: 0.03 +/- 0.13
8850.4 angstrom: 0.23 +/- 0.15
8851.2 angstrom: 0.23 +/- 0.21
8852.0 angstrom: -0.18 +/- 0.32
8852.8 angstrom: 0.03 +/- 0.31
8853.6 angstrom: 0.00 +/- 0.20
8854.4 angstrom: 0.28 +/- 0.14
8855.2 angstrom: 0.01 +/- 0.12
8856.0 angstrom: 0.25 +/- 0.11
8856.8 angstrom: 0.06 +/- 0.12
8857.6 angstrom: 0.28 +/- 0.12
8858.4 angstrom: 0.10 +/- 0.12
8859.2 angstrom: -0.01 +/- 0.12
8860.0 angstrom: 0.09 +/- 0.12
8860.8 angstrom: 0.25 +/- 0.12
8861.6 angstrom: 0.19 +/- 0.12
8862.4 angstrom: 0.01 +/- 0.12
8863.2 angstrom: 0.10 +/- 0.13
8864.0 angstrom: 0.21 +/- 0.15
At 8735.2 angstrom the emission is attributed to [O III] 5007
